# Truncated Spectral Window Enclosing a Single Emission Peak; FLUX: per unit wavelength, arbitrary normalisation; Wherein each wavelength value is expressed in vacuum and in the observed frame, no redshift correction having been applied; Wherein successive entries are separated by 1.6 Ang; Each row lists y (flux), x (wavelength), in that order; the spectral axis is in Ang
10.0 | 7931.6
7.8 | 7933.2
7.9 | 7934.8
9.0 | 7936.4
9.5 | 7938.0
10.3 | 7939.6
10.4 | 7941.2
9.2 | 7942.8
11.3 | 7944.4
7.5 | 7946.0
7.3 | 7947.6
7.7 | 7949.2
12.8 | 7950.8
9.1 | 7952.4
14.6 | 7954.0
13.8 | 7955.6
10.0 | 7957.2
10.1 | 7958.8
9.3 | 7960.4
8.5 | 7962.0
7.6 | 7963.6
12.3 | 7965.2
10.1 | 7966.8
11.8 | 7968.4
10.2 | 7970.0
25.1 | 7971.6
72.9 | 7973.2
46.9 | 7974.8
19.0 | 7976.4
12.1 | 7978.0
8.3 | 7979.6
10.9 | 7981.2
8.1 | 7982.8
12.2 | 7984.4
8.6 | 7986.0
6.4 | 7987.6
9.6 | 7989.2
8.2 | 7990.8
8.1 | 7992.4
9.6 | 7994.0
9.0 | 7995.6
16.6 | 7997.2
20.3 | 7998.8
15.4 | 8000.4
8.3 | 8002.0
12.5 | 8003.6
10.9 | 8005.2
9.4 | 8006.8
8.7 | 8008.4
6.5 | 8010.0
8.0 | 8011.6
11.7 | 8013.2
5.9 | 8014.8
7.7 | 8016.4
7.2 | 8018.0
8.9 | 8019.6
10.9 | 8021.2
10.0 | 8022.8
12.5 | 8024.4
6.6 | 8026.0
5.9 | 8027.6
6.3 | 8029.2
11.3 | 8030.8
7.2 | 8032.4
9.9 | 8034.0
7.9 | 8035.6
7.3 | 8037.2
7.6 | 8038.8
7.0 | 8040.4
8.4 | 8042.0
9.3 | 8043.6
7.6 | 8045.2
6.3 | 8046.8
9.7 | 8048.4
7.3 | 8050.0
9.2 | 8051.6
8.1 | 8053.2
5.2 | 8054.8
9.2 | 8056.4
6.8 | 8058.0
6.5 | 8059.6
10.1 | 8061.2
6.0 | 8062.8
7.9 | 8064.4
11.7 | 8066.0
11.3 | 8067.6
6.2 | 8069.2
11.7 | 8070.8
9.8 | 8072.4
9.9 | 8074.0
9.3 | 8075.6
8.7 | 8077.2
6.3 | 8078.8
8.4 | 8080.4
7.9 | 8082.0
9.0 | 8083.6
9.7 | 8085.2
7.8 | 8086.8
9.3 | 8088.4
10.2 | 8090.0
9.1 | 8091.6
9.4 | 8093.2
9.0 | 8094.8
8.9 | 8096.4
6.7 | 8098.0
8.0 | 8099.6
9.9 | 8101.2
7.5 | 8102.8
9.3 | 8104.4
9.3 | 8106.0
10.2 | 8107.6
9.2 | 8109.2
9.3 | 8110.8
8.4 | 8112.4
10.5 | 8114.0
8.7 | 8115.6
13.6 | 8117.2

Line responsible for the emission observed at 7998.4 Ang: [N II] 6583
